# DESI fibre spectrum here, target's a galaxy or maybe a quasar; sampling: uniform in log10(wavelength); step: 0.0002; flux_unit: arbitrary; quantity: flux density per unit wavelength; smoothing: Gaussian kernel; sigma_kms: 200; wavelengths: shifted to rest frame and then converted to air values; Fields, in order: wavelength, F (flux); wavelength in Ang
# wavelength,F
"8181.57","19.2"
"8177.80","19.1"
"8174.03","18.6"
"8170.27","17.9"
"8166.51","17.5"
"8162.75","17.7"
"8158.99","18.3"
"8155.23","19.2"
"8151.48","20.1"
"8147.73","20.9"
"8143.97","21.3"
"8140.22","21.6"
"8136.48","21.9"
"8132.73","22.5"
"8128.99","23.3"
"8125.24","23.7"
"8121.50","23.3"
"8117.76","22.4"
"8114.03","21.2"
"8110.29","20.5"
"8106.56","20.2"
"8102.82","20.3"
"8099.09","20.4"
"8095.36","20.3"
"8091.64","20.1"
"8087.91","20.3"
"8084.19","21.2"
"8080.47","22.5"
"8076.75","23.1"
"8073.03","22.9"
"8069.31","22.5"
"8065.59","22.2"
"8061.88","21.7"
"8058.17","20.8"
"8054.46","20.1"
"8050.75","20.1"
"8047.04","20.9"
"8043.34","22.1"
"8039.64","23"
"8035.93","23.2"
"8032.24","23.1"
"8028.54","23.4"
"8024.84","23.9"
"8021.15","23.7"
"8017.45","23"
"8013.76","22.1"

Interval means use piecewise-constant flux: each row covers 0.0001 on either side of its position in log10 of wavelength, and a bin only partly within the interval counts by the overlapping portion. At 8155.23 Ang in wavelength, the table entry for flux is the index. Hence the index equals 19.2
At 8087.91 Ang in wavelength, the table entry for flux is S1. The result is 20.3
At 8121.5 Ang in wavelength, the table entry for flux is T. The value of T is 23.3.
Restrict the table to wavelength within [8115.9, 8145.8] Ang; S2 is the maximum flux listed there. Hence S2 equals 23.7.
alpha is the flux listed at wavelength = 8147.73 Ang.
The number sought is 20.9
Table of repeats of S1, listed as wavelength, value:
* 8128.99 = 23.3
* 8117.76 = 22.4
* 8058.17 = 20.8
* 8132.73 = 22.5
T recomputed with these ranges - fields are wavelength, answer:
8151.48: 20.1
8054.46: 20.1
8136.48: 21.9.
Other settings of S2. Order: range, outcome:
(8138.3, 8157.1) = 21.6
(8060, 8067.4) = 22.2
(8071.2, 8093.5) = 23.1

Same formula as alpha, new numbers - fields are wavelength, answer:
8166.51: 17.5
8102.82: 20.3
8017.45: 23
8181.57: 19.2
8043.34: 22.1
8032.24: 23.1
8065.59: 22.2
